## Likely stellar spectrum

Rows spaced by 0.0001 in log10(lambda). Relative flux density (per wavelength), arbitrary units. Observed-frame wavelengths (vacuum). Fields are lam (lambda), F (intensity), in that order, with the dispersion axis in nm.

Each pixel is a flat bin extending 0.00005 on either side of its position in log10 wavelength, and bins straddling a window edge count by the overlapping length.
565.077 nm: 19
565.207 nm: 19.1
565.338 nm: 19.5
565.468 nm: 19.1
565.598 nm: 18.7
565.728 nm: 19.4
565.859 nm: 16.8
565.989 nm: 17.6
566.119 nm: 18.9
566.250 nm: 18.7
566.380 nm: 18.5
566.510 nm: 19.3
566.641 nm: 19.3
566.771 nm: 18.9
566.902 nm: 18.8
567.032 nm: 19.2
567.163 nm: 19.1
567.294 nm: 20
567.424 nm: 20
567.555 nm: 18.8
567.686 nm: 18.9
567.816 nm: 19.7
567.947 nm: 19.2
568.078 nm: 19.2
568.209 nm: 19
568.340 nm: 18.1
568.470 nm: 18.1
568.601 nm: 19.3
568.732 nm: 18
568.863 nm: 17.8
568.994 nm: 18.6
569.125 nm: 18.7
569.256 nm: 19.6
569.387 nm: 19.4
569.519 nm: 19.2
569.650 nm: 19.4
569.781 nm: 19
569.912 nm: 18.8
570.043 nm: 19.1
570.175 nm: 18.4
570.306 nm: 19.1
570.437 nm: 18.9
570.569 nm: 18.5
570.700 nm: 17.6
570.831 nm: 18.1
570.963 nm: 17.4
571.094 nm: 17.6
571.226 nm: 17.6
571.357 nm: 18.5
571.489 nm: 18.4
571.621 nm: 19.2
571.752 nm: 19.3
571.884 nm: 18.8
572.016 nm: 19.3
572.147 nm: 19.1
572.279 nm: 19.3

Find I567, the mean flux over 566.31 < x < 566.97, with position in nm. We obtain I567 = 19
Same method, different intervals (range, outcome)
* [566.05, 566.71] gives 18.9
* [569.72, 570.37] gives 18.9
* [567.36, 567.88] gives 19.4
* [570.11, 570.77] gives 18.5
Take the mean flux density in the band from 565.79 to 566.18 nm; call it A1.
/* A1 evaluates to 17.8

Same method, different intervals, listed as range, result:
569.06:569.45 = 19.2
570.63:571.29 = 17.7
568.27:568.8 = 18.4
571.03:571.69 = 18.3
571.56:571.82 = 19.3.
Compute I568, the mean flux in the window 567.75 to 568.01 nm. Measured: 19.5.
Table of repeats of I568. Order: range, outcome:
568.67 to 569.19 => 18.3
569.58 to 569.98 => 19.1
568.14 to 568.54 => 18.4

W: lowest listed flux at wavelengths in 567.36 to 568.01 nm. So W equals 18.8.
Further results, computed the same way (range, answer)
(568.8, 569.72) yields 17.8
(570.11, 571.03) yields 17.4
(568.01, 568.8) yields 18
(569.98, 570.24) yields 18.4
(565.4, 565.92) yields 16.8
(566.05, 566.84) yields 18.5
